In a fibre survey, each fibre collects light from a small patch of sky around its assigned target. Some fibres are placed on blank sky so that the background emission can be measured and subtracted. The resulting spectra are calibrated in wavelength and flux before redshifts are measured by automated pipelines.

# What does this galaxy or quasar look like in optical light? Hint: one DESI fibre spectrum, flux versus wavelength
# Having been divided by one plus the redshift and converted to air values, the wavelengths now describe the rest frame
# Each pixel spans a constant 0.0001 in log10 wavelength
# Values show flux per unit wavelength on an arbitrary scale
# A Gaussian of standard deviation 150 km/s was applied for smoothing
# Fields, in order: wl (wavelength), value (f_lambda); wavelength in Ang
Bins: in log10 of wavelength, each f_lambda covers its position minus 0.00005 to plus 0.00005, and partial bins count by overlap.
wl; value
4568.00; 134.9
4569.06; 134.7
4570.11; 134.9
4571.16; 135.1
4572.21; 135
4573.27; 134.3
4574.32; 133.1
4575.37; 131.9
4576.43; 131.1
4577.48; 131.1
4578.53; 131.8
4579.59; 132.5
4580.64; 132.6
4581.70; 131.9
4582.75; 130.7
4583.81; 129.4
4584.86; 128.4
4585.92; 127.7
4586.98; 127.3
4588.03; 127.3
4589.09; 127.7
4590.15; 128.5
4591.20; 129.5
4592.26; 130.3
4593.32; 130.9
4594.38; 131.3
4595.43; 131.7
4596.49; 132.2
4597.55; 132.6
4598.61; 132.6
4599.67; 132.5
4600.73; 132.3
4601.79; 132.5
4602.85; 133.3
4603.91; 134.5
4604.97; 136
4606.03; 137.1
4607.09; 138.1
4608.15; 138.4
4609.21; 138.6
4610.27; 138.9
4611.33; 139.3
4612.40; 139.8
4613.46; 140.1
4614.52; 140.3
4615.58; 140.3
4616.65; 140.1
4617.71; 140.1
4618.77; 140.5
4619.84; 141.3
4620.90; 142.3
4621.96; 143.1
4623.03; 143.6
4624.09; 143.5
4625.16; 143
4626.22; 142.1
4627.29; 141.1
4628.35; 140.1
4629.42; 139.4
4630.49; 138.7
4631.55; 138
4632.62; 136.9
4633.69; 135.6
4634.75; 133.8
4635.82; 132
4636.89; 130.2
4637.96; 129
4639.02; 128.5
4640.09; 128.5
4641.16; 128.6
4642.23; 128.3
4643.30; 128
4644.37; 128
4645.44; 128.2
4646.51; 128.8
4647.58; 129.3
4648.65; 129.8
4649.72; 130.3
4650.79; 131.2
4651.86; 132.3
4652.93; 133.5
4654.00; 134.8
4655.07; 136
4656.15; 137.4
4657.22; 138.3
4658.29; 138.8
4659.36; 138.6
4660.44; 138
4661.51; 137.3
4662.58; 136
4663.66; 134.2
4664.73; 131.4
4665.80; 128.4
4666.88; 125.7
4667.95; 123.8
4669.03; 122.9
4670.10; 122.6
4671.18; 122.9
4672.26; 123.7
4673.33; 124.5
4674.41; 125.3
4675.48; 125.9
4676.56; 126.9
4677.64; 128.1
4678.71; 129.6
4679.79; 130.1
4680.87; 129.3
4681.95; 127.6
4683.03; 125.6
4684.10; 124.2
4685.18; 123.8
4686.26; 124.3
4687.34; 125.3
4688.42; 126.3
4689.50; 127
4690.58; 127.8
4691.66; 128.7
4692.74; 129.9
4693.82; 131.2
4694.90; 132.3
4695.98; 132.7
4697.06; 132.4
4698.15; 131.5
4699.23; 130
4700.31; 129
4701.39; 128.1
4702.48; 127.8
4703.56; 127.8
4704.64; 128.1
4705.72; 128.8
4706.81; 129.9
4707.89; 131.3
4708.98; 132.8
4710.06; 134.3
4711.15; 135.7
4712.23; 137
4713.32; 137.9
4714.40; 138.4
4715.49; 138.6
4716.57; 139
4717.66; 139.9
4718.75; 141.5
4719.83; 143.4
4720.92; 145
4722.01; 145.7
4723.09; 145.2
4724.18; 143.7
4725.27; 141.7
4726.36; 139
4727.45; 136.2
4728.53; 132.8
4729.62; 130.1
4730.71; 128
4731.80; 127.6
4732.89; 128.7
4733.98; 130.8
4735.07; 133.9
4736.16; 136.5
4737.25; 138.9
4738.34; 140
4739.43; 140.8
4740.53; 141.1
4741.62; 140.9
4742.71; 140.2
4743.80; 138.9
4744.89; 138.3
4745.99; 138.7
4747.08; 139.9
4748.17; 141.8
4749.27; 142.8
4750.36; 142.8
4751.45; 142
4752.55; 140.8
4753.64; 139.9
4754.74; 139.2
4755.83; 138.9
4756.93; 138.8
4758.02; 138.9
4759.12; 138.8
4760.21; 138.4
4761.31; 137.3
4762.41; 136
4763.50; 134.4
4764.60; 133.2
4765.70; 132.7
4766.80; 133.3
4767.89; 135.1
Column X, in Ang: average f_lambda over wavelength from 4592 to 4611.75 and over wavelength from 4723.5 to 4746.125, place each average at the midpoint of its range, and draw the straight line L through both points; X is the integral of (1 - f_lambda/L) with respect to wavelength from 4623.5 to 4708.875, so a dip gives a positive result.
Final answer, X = 2.9 Ang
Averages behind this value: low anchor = 134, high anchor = 136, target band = 131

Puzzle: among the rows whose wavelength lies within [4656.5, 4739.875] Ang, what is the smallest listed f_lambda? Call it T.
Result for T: 122.6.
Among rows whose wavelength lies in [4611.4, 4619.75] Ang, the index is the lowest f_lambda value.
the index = 139.8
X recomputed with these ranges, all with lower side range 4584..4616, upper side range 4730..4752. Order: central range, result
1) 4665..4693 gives 2.0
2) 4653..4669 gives 0.2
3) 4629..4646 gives 0.3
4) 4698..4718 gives 0.5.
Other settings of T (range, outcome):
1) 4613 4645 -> 128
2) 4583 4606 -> 127.3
